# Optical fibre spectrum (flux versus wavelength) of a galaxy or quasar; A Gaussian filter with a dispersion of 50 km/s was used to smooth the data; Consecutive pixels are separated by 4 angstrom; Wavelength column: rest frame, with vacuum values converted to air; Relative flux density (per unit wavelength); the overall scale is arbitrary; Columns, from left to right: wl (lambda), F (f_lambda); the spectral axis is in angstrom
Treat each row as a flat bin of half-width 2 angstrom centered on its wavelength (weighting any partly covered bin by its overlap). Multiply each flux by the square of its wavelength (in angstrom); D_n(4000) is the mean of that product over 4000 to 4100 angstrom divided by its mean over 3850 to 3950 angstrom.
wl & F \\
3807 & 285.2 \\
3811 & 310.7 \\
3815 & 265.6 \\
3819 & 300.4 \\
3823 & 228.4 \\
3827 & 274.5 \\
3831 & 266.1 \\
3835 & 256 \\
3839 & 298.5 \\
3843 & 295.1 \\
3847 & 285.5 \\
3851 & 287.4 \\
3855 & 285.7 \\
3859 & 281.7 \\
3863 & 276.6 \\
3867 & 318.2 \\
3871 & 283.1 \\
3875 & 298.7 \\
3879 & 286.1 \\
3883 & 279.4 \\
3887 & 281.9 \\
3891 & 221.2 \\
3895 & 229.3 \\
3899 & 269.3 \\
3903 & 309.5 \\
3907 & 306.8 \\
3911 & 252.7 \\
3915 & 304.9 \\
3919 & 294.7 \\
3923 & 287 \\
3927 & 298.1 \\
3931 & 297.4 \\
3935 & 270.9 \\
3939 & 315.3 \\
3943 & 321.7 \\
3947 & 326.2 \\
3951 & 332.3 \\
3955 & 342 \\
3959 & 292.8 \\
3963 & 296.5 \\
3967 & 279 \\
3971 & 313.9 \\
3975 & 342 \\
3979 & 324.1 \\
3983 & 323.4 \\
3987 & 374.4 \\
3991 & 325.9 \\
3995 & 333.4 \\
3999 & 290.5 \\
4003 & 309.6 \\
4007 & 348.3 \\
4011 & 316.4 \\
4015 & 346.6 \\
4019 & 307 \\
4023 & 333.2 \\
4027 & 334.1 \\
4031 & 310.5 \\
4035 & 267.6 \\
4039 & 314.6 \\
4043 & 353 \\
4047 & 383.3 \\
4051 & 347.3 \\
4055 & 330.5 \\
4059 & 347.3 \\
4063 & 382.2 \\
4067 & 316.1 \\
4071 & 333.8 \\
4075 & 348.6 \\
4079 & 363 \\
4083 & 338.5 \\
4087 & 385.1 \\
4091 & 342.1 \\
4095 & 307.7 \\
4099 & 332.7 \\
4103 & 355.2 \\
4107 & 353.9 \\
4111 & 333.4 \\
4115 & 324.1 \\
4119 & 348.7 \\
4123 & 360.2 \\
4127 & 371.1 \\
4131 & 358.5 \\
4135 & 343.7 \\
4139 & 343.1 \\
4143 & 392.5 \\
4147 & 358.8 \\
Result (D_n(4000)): 1.26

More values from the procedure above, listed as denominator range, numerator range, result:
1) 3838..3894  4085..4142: 1.39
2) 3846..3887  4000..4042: 1.20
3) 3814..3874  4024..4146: 1.38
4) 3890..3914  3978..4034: 1.28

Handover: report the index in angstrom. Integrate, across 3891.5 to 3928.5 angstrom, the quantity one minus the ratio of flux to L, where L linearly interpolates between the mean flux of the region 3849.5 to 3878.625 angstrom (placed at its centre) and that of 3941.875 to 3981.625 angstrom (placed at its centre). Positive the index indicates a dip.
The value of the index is 2.7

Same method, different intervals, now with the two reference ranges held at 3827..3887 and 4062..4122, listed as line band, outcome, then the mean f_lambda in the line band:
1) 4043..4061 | -1.0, 352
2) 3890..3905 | 1.8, 260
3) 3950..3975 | 0.0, 311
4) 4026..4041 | 1.1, 305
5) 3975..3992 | -1.1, 338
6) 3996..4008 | 0.2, 315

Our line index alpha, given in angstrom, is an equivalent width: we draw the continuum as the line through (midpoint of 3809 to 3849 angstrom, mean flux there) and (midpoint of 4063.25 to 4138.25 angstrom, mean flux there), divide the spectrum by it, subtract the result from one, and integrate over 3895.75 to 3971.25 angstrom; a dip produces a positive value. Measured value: 1.3 angstrom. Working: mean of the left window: 278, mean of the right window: 346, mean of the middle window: 299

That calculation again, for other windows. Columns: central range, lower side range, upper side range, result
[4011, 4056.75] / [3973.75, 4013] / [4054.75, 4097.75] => 1.0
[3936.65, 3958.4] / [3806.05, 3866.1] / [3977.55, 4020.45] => -0.8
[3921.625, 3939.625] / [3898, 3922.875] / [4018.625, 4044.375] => 0.1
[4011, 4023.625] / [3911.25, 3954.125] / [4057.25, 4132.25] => 0.0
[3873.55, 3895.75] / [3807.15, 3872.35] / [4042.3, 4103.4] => 2.1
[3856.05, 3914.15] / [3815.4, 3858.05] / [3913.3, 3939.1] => 1.5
